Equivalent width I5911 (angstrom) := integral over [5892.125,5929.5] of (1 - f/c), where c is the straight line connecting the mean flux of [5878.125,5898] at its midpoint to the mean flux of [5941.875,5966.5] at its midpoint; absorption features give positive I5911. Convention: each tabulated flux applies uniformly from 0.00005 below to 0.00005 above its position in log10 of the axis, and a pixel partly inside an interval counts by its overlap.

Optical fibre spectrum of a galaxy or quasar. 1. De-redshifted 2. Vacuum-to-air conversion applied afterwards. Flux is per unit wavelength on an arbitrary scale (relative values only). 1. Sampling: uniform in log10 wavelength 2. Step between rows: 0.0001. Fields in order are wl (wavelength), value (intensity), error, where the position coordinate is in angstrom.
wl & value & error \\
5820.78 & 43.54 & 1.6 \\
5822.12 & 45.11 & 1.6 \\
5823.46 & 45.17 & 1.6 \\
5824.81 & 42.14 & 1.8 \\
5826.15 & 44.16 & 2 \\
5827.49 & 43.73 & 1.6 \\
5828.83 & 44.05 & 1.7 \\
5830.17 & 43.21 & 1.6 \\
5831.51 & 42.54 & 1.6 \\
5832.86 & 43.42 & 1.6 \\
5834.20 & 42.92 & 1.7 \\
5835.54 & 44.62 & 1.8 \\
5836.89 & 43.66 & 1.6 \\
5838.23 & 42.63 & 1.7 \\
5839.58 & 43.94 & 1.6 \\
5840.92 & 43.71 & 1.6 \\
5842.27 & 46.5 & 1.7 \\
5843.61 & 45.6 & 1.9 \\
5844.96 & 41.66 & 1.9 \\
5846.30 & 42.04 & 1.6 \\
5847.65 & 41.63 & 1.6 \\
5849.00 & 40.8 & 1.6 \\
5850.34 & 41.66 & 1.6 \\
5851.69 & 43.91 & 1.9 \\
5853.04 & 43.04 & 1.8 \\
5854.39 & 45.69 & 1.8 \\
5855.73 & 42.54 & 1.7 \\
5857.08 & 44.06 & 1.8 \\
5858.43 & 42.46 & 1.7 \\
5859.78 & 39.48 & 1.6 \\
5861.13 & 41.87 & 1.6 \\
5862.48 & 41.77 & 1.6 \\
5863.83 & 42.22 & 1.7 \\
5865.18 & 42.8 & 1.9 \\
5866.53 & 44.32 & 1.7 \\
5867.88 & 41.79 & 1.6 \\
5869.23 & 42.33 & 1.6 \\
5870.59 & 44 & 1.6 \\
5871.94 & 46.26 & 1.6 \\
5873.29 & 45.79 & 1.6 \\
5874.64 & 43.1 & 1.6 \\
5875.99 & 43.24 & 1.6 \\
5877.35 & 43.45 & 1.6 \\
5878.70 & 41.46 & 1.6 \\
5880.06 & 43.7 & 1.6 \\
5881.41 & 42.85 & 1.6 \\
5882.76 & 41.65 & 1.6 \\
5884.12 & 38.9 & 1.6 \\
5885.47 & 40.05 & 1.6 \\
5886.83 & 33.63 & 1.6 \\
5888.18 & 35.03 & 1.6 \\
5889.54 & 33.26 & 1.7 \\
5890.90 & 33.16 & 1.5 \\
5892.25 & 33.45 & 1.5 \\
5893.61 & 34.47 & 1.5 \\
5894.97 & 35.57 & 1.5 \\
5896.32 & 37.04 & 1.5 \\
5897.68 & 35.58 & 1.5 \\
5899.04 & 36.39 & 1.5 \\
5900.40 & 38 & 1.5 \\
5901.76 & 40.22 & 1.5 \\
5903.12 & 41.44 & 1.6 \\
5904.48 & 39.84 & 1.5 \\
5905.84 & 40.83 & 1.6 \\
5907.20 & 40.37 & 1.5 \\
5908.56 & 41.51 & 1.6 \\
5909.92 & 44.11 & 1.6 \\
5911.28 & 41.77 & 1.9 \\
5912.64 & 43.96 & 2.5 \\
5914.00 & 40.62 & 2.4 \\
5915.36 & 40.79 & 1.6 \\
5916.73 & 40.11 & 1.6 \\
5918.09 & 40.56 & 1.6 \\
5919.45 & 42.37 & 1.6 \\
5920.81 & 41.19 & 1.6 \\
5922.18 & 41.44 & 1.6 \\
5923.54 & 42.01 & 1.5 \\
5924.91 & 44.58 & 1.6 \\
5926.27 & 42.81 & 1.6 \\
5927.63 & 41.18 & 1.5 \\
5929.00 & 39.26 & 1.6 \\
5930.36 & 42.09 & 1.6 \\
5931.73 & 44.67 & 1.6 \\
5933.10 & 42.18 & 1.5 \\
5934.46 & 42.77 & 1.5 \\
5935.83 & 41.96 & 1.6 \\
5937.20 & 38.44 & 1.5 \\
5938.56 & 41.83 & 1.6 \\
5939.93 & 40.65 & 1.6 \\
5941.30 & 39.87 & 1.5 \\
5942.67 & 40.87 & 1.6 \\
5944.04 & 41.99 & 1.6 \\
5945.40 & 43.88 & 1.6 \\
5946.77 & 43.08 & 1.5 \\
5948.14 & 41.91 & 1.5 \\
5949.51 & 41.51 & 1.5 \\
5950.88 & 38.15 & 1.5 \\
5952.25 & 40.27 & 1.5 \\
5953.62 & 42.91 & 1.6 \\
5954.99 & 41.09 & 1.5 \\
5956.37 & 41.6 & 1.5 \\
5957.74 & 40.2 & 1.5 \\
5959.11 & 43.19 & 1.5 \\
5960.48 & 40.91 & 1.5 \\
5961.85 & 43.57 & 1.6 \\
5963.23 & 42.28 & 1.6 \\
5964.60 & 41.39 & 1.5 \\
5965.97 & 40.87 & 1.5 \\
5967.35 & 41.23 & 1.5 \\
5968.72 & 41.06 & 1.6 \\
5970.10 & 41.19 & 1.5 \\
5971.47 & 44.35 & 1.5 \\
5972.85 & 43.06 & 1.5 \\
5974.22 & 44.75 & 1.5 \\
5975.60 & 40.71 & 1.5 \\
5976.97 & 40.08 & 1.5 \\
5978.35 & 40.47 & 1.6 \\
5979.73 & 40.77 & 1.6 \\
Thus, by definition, -1.3 angstrom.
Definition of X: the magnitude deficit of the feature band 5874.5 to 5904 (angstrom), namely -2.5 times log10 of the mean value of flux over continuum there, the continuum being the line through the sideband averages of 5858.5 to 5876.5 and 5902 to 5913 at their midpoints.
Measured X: 0.105 mag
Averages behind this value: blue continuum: 43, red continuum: 41.6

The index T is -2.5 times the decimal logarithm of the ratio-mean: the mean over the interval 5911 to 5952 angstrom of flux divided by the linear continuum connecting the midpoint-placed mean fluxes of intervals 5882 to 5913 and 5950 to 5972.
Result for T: -0.044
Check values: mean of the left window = 38.2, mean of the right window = 41.5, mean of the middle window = 41.6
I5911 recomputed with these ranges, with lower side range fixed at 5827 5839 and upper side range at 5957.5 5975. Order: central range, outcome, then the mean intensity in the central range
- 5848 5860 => 0.1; 42.7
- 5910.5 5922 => 0.3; 41.4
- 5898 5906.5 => 0.7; 39.3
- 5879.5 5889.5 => 0.9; 39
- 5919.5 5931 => 0.2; 41.9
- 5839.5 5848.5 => 0.0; 43.5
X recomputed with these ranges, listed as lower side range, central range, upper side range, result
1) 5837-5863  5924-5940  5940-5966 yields 0.00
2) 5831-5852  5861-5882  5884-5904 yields -0.10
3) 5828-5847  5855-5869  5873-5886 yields 0.01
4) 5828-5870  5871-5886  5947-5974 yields 0.00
